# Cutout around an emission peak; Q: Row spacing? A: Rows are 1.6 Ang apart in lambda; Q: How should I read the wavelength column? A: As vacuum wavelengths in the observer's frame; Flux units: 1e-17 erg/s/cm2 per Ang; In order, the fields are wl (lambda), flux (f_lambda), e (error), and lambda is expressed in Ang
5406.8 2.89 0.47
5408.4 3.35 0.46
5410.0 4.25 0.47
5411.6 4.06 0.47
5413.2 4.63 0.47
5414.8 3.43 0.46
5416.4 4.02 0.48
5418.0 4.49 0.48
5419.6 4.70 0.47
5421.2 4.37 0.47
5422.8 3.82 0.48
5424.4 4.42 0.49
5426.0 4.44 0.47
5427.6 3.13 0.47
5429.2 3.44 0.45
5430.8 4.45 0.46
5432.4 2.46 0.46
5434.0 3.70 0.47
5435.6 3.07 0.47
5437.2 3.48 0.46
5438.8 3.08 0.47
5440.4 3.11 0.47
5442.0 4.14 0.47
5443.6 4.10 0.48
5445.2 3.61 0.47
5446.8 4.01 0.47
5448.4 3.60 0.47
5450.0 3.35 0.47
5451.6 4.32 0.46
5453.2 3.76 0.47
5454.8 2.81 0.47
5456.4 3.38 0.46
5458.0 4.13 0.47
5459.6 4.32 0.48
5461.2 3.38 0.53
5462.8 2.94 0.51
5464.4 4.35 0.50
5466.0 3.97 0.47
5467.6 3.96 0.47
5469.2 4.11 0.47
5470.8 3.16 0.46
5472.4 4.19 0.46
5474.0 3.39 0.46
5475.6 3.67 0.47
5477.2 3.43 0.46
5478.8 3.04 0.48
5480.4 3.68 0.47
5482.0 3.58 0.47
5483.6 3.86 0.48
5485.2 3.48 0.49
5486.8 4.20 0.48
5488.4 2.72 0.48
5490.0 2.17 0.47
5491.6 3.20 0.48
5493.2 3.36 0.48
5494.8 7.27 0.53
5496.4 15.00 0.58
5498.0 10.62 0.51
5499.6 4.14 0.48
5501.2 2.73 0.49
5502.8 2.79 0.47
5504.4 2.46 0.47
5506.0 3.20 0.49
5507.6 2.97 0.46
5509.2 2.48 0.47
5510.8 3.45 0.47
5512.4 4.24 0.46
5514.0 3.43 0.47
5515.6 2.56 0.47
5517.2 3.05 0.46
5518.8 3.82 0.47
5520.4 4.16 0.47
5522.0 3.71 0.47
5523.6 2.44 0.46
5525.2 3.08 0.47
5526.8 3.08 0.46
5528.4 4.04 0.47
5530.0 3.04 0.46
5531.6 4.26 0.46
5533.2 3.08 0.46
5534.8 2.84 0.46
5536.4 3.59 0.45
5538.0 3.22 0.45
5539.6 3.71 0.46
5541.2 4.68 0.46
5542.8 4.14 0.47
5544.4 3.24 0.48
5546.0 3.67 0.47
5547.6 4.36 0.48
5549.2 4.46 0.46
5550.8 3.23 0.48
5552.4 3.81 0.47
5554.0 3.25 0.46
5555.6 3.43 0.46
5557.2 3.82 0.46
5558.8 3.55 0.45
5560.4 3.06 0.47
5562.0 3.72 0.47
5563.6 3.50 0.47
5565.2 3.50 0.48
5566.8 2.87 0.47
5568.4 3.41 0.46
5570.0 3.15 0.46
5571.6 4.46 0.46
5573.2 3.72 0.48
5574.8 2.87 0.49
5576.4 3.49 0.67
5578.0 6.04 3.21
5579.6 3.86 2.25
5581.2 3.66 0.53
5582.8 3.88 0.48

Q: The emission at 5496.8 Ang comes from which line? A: H-beta 4861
